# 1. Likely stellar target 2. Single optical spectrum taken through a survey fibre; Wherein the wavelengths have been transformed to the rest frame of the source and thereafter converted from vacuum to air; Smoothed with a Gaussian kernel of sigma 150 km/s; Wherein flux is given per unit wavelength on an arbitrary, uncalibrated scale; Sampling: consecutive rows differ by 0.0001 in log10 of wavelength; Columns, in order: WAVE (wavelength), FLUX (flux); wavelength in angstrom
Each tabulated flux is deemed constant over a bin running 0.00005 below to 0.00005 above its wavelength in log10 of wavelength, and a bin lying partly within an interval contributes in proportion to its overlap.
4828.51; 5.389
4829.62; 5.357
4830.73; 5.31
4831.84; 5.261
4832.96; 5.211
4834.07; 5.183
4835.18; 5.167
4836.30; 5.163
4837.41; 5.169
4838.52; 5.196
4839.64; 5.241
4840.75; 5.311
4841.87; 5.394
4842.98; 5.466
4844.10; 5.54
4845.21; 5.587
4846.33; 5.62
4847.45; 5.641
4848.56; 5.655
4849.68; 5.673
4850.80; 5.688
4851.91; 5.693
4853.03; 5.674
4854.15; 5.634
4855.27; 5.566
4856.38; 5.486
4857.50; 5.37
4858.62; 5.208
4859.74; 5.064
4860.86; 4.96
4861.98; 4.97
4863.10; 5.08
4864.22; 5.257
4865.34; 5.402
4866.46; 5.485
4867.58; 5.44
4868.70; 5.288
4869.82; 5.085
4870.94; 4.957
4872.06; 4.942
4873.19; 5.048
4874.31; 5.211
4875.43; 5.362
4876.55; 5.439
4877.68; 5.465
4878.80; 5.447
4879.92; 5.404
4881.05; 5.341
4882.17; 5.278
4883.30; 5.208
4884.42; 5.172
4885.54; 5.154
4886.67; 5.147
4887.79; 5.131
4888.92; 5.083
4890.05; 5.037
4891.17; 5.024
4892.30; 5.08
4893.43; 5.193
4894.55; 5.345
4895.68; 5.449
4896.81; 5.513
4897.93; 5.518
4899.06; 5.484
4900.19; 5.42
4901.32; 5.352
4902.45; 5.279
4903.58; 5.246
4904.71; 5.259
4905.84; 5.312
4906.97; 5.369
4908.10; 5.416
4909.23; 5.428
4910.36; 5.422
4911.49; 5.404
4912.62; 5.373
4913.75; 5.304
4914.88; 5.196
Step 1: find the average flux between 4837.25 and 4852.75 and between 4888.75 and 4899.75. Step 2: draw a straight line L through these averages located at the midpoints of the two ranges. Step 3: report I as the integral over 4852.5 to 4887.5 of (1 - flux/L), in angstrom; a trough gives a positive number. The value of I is 0.8 angstrom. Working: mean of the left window 5.5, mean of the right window 5.28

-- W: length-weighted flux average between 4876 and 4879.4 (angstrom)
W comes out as 5.45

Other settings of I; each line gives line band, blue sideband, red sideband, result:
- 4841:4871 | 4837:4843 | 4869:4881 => -0.8 angstrom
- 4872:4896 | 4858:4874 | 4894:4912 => 0.2 angstrom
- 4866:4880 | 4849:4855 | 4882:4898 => 0.4 angstrom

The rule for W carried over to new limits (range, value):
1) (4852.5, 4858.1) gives 5.54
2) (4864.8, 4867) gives 5.44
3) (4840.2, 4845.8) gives 5.46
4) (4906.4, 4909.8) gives 5.41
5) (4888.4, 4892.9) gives 5.05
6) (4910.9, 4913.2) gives 5.4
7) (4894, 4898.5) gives 5.46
